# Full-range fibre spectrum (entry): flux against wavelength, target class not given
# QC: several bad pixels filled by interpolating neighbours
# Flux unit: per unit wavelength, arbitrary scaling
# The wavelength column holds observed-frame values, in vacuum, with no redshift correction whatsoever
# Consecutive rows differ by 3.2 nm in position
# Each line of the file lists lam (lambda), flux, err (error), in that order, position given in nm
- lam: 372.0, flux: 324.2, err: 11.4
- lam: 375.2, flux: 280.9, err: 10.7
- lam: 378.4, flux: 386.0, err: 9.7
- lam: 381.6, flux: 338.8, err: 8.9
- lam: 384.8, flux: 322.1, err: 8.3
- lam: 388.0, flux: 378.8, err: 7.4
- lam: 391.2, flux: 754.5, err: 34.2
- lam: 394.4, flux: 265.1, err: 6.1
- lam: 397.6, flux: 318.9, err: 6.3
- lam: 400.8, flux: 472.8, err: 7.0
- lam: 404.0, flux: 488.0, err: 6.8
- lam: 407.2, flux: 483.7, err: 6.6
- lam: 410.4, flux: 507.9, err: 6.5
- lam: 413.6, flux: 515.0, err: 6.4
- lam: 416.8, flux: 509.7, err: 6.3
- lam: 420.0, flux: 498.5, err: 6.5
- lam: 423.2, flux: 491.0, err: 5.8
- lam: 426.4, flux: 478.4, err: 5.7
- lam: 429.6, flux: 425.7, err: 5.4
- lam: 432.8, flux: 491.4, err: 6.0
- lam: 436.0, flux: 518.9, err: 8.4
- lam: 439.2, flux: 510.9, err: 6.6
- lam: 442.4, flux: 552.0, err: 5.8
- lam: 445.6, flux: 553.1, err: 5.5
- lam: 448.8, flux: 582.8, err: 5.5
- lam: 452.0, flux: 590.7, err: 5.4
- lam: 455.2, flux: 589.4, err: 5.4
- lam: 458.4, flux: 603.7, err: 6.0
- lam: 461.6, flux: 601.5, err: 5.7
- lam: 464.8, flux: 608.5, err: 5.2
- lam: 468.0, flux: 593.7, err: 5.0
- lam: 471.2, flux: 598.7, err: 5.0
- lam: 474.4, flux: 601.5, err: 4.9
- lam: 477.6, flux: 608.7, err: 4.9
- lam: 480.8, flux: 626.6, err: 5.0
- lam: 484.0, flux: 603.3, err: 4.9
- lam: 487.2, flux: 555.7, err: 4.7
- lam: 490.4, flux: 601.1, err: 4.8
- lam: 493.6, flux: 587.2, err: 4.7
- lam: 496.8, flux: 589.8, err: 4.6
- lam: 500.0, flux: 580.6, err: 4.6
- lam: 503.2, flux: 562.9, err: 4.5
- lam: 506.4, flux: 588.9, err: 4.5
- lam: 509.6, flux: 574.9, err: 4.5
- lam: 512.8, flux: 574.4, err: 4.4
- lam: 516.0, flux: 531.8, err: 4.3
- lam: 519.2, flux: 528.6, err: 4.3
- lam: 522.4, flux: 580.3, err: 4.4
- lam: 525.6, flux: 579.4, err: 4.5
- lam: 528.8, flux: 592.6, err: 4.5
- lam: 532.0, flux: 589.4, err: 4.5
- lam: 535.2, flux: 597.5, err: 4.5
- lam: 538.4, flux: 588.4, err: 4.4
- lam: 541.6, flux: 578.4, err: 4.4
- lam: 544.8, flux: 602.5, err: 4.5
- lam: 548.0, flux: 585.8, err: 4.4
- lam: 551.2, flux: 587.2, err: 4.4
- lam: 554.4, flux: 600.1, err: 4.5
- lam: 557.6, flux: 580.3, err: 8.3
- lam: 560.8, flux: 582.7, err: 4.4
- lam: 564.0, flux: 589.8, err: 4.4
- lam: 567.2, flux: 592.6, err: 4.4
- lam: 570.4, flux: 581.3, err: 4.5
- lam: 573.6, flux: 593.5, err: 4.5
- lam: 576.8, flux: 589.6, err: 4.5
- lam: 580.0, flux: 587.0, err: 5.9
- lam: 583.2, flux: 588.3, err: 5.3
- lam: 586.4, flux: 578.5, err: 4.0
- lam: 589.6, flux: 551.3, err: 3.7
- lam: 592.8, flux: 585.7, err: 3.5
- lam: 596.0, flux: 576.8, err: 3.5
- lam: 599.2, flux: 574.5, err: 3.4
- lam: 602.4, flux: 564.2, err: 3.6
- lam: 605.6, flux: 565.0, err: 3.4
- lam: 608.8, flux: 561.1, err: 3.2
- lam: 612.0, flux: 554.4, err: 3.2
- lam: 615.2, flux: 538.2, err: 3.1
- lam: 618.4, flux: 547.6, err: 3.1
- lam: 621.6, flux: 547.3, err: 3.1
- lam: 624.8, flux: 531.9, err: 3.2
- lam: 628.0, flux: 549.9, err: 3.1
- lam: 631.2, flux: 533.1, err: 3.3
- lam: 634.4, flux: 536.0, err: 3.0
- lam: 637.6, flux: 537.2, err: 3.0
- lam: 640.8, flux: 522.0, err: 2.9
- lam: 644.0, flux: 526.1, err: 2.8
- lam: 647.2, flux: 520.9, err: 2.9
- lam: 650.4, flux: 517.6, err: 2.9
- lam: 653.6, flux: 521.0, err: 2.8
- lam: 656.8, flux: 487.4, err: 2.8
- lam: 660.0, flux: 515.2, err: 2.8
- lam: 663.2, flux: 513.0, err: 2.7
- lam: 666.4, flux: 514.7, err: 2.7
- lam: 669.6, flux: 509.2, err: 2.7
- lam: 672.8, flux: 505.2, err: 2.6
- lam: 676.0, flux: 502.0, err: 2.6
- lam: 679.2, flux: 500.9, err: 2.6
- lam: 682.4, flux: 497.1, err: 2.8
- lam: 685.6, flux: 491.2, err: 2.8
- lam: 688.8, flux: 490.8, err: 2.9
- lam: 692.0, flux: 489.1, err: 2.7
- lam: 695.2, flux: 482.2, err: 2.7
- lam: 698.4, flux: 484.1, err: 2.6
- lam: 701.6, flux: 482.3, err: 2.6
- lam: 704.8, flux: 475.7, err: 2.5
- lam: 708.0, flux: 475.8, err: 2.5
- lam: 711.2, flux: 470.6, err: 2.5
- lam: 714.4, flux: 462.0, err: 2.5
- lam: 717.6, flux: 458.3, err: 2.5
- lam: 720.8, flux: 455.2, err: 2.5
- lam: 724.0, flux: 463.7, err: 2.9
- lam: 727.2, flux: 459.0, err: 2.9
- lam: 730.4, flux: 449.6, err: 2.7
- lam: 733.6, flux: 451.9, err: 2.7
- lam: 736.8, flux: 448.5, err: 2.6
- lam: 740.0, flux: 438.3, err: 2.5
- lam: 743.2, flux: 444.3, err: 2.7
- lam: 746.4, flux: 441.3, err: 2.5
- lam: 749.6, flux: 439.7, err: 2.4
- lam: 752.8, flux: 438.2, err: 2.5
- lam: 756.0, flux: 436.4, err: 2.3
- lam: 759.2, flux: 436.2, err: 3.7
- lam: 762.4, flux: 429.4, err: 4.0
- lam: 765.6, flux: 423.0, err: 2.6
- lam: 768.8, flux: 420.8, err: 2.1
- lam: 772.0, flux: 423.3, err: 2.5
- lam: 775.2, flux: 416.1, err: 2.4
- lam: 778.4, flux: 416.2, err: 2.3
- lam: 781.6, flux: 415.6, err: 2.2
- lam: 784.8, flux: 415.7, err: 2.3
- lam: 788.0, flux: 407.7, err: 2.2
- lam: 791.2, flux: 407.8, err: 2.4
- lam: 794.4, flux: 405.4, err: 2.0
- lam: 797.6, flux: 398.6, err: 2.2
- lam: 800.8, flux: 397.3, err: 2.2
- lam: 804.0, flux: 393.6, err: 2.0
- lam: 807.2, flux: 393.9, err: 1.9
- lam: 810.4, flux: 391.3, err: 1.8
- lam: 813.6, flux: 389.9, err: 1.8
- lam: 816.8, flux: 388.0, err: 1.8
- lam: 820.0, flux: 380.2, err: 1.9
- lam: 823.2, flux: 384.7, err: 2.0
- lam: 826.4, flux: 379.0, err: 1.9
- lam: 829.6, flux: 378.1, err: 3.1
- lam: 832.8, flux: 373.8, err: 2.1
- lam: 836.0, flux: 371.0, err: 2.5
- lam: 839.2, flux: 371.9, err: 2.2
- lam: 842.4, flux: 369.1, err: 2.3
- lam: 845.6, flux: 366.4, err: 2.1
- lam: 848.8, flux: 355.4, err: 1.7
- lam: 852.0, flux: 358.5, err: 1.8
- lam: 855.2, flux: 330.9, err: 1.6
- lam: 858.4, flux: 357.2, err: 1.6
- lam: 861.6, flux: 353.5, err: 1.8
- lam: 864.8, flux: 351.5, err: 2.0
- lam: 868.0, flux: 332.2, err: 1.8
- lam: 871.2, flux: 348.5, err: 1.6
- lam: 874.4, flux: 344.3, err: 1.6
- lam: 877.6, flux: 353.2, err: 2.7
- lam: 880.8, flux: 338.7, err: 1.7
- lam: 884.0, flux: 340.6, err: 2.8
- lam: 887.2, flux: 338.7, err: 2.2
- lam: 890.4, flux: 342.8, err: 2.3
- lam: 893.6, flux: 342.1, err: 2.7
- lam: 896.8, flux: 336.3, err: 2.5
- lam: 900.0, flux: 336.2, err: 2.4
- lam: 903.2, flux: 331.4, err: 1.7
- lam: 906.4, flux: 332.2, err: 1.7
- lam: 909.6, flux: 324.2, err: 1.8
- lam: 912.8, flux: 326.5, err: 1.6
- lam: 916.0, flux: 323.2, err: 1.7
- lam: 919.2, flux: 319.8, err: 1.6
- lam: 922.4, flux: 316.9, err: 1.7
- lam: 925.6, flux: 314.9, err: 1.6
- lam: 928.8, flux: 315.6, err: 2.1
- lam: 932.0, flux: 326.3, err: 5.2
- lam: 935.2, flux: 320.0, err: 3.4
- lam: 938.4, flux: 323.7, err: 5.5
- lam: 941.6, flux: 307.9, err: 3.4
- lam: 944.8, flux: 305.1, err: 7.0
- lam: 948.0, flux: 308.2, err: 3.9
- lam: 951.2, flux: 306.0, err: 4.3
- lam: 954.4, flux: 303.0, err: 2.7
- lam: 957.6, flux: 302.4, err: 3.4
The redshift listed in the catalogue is 0.00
